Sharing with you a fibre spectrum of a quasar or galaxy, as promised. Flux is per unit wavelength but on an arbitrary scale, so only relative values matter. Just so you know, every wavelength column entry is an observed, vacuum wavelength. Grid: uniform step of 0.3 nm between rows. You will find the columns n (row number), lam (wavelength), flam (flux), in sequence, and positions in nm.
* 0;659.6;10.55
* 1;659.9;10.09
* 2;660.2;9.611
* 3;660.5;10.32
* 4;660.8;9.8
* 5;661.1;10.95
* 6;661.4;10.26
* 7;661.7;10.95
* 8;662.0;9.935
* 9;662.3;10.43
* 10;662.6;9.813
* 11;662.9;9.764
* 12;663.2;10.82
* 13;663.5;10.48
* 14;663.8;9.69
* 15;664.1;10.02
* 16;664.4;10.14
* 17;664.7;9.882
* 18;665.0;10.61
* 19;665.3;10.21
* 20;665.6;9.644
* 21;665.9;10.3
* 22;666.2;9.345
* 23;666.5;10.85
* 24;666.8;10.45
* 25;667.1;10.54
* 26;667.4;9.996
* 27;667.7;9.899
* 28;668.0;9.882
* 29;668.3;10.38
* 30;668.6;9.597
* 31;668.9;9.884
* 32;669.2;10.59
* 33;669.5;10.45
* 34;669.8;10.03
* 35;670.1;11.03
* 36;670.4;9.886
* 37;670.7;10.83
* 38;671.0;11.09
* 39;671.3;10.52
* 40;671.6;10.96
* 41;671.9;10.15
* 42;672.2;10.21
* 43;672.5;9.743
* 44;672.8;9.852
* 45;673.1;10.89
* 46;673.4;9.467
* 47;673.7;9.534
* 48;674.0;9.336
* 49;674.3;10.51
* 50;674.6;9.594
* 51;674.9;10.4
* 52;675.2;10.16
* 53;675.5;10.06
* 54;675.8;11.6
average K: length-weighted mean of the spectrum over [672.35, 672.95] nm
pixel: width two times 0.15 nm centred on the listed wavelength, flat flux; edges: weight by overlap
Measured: 9.8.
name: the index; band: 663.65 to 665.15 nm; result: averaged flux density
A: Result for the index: 10.1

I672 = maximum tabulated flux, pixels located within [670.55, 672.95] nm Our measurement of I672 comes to 11.09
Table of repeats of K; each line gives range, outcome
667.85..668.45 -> 10.1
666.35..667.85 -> 10.3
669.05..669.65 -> 10.5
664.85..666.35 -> 10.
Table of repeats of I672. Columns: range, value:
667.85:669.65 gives 10.59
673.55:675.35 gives 10.51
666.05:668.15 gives 10.85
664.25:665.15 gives 10.61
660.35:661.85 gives 10.95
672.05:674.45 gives 10.89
